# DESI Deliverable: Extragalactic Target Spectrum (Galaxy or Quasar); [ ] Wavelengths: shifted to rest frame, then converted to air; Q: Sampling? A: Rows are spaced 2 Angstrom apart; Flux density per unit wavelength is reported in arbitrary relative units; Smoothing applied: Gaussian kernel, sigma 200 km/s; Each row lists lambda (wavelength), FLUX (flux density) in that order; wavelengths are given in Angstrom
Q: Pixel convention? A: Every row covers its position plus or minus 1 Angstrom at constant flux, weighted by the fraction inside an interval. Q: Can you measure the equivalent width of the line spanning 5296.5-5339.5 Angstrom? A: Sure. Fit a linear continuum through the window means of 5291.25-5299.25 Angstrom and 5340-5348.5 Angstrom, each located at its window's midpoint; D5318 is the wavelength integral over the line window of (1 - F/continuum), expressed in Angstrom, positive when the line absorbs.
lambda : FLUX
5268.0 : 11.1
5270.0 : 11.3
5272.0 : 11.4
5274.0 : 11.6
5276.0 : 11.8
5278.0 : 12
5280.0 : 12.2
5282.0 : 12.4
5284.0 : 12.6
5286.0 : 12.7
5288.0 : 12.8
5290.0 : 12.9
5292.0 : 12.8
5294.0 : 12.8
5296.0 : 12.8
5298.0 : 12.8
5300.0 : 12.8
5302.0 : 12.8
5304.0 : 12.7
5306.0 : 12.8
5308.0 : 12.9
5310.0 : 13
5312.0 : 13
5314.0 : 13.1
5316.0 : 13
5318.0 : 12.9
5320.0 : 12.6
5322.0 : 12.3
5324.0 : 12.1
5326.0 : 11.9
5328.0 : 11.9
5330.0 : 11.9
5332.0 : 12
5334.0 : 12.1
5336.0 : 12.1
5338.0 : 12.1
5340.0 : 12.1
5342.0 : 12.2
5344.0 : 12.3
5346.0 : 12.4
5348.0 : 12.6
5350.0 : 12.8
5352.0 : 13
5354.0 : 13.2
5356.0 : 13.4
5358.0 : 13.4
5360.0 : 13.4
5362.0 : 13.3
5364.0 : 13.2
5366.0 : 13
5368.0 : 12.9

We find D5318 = 0.2 Angstrom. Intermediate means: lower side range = 12.8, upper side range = 12.3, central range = 12.5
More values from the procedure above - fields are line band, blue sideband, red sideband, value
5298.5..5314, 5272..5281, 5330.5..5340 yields -1.2 Angstrom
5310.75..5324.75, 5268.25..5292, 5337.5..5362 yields -0.3 Angstrom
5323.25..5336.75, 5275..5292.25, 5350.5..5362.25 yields 1.0 Angstrom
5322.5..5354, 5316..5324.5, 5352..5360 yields 1.6 Angstrom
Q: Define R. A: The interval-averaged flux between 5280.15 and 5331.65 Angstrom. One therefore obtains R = 12.6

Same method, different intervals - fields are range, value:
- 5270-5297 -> 12.3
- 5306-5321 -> 12.9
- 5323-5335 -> 12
